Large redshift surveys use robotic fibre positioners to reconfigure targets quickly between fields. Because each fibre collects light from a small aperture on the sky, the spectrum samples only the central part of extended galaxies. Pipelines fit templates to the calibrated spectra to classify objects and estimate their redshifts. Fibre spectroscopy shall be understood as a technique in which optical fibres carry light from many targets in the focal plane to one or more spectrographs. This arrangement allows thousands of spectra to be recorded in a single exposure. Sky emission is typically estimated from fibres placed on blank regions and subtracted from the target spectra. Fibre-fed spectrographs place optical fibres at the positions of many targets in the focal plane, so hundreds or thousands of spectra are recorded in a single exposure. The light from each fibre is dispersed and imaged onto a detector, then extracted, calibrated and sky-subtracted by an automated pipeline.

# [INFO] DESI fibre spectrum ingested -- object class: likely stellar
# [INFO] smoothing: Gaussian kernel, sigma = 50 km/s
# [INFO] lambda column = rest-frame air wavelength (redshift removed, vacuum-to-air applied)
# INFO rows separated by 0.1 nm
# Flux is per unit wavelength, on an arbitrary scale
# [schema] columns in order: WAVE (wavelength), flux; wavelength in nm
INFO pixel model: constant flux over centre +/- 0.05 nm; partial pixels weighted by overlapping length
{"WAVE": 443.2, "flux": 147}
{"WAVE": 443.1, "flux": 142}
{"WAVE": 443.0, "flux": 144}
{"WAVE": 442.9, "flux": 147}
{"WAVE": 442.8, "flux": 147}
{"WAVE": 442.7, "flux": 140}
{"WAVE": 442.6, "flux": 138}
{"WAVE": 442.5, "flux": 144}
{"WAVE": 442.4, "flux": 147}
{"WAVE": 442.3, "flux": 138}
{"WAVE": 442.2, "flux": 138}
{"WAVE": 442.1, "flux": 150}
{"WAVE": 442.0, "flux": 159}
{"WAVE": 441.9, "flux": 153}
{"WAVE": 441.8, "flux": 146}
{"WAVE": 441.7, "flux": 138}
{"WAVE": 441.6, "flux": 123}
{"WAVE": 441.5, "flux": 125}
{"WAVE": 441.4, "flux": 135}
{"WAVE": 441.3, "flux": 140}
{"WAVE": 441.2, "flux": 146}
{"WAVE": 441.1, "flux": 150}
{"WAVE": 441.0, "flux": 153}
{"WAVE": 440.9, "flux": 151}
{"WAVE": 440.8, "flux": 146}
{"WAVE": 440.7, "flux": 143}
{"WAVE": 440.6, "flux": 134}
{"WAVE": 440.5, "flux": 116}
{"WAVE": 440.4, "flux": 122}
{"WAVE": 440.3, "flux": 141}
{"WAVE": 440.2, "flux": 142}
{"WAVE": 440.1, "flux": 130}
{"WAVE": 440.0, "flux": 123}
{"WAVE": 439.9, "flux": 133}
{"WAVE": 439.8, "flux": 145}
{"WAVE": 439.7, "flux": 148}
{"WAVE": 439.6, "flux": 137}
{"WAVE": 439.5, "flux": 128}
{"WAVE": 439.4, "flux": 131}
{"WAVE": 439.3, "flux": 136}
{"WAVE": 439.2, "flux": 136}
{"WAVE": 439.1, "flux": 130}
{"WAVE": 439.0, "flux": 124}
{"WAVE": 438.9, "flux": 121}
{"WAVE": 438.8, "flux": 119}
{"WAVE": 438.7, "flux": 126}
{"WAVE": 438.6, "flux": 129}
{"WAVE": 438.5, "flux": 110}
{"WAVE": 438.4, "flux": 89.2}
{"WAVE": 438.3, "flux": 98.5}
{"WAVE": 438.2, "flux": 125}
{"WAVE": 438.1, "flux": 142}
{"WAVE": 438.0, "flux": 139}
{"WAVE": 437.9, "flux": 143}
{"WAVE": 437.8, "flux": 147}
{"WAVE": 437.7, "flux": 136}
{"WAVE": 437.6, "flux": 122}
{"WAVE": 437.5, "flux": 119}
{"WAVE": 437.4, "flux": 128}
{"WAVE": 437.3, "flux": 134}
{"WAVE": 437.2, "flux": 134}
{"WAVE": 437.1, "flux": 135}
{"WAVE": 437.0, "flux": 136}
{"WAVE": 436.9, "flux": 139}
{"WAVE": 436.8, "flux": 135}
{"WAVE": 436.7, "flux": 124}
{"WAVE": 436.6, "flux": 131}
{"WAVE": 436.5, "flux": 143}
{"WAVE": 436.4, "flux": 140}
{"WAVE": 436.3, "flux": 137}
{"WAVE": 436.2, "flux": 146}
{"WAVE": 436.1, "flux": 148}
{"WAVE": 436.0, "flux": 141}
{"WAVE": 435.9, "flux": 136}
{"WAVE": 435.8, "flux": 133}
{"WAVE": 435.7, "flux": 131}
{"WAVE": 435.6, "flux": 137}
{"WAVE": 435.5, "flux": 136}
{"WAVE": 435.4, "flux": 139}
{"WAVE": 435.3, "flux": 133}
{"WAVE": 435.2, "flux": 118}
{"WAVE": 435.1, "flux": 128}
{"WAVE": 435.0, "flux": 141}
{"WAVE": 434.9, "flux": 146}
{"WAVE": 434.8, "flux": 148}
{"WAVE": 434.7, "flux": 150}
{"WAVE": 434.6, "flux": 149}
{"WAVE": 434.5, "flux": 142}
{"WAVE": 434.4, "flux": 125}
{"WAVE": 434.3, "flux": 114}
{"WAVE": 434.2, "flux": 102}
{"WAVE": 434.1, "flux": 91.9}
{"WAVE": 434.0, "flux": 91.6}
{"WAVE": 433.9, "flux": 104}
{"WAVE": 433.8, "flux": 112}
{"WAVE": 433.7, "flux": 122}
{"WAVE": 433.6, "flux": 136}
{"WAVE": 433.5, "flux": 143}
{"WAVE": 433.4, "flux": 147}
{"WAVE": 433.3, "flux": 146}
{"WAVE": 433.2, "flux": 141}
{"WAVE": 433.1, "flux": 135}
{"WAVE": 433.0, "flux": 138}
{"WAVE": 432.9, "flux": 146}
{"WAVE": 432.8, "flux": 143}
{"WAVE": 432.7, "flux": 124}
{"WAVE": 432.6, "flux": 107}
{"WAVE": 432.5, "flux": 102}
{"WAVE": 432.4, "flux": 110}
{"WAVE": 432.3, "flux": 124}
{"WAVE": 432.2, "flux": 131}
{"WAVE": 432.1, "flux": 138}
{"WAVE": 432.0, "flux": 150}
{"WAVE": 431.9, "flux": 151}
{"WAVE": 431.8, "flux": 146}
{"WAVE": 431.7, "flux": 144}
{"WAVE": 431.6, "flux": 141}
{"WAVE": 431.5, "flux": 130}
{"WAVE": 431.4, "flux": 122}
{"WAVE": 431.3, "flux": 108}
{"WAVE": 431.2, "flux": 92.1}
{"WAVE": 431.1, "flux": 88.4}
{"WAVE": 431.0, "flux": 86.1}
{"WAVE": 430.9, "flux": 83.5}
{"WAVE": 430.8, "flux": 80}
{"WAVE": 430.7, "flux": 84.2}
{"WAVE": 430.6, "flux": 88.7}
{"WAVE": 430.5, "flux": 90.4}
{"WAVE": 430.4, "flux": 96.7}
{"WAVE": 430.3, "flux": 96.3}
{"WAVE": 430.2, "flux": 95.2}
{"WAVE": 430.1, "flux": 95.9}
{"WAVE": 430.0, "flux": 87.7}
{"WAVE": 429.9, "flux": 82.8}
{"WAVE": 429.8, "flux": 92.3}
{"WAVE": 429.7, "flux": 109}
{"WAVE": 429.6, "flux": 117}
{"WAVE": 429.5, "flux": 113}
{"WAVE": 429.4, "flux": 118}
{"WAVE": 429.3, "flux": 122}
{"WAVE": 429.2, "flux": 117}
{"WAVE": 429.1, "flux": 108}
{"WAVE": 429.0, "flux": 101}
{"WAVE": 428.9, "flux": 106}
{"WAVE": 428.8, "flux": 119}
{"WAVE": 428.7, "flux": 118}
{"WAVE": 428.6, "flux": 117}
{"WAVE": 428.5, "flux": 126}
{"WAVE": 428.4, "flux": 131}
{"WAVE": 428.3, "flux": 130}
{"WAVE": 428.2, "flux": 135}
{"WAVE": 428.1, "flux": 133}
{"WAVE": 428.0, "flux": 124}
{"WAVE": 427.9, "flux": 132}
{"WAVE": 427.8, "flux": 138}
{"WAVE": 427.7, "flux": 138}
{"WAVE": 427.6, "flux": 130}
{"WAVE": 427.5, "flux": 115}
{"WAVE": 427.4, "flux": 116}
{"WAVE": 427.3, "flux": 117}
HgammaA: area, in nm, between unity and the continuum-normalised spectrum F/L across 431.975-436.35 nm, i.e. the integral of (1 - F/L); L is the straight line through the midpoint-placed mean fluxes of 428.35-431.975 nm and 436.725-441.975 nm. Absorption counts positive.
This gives -0.42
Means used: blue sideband 109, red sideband 133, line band 131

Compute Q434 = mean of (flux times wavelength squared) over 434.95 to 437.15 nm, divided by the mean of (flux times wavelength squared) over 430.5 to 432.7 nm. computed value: 1.21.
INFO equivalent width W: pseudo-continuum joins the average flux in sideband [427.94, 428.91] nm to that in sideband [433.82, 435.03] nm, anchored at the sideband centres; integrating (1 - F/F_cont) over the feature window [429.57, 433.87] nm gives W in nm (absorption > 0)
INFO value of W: 0.29 nm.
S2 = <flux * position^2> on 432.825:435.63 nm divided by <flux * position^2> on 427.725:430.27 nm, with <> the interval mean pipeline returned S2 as 1.2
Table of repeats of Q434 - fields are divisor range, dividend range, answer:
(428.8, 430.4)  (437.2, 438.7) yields 1.26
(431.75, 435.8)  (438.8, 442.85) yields 1.09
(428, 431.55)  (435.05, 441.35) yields 1.30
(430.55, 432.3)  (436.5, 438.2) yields 1.19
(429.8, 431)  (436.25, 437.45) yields 1.56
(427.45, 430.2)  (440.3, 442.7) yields 1.28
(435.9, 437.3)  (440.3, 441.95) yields 1.03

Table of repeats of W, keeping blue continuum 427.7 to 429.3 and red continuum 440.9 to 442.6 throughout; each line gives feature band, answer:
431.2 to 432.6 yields 0.00 nm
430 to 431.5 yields 0.38 nm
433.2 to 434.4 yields 0.10 nm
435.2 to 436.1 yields -0.01 nm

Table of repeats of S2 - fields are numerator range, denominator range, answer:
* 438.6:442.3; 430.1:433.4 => 1.21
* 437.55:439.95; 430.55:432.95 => 1.13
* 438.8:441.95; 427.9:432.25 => 1.26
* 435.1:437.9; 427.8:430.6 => 1.25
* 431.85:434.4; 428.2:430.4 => 1.17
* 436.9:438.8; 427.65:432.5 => 1.16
